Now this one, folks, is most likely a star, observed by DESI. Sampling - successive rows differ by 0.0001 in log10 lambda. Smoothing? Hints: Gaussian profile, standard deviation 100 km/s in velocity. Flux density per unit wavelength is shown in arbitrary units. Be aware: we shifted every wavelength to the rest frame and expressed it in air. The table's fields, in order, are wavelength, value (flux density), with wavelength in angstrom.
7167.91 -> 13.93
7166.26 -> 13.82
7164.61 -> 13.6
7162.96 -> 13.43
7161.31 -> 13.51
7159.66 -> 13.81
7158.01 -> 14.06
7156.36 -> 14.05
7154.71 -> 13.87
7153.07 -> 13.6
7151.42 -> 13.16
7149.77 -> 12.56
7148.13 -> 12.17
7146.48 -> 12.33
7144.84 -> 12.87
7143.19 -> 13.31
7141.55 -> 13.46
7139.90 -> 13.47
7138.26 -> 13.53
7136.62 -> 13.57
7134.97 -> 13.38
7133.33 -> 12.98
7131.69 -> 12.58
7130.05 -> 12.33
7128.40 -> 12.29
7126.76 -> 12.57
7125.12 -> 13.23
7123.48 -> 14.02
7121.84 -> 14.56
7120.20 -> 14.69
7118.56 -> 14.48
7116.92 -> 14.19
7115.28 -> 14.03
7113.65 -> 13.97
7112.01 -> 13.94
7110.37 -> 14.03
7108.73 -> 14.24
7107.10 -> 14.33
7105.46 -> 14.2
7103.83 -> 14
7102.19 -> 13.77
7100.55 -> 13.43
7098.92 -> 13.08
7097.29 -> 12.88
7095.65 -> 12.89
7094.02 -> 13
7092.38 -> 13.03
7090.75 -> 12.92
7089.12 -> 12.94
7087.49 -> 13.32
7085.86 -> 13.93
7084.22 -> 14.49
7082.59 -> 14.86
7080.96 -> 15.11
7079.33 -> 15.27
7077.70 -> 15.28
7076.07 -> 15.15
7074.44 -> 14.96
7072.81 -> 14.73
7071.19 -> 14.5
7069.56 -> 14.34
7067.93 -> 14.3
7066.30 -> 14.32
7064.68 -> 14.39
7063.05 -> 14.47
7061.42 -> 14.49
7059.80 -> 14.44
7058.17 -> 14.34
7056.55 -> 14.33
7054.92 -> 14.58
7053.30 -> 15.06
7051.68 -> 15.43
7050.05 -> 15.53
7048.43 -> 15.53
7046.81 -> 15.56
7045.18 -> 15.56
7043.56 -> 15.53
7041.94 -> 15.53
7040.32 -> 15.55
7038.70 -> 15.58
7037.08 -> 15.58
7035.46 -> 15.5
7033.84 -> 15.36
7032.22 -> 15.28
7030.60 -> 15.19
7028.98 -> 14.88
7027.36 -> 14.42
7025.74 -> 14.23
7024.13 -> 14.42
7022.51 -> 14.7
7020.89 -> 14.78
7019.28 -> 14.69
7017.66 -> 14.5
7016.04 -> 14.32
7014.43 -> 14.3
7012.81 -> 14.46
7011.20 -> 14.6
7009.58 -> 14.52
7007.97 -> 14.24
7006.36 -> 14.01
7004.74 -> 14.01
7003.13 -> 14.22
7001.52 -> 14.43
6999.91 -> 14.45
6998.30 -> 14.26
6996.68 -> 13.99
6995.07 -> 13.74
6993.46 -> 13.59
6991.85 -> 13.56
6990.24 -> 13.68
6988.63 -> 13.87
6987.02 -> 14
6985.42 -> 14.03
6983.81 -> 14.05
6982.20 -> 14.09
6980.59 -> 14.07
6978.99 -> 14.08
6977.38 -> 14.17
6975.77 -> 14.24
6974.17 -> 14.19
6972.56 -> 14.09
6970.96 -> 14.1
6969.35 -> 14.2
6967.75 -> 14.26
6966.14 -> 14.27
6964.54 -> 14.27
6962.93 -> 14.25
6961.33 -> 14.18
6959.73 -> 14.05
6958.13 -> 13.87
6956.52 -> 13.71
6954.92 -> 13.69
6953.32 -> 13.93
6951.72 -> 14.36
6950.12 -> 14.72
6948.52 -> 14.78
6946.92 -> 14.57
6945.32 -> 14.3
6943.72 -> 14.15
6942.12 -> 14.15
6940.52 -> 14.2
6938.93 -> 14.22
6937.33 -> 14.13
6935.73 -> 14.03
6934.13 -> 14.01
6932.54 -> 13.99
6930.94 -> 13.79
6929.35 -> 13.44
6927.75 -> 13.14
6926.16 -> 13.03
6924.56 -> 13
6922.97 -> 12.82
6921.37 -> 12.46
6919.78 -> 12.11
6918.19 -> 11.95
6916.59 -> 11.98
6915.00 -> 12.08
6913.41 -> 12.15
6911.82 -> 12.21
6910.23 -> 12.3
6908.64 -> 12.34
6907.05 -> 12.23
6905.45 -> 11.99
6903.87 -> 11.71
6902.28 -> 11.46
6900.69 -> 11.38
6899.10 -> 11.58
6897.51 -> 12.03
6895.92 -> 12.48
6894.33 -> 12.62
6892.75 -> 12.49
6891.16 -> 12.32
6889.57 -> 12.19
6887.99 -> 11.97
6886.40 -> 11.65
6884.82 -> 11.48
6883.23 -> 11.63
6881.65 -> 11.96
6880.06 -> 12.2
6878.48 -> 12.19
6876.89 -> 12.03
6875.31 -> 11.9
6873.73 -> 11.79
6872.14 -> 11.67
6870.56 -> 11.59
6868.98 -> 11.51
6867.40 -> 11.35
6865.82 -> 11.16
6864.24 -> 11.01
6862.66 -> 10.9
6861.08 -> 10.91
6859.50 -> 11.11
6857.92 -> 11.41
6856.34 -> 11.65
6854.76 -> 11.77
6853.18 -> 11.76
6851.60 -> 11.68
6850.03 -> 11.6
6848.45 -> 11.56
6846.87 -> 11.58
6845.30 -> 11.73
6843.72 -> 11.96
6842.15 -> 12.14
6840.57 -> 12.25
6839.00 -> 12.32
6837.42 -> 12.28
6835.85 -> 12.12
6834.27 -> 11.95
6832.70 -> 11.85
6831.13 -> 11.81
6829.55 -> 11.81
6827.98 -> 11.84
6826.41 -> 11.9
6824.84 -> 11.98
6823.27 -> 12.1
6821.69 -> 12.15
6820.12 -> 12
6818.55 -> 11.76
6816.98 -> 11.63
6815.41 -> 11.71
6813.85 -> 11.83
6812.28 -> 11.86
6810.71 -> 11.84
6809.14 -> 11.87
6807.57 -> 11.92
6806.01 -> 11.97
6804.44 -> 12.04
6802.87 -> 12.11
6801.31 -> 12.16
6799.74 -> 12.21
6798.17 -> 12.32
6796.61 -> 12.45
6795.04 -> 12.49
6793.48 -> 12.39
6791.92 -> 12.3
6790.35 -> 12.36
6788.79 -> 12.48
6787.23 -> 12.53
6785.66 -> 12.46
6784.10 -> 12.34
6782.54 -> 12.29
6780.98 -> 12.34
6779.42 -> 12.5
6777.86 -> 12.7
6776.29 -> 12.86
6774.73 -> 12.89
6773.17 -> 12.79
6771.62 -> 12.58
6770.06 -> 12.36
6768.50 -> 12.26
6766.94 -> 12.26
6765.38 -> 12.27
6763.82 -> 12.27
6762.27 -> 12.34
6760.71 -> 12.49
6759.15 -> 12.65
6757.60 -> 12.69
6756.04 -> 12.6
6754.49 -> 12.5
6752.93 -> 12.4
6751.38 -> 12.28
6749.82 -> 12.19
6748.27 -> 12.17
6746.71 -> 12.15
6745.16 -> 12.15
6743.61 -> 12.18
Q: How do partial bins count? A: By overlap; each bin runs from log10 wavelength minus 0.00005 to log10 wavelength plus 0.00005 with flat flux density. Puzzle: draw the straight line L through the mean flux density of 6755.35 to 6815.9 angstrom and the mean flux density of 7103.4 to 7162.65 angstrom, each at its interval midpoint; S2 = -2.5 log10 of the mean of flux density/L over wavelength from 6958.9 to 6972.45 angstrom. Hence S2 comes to -0.099 mag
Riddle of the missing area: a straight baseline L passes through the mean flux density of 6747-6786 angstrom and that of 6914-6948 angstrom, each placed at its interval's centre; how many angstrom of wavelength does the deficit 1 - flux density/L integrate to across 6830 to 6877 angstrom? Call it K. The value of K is 4.7 angstrom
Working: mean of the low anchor 12.5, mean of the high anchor 13.4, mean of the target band 11.7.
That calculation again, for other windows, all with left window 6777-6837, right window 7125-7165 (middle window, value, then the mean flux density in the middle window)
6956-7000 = -4.8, 14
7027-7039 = -2.3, 15.2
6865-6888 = 1.1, 11.7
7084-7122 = -2.0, 13.7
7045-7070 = -3.6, 14.8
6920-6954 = -3.6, 13.8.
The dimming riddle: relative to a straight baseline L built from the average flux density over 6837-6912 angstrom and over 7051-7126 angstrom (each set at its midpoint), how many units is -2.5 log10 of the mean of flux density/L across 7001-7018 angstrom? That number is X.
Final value -0.081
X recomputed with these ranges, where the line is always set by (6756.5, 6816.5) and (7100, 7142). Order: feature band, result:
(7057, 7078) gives -0.09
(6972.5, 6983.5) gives -0.08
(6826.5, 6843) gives 0.04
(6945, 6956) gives -0.11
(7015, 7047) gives -0.13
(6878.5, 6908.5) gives 0.07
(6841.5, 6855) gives 0.07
